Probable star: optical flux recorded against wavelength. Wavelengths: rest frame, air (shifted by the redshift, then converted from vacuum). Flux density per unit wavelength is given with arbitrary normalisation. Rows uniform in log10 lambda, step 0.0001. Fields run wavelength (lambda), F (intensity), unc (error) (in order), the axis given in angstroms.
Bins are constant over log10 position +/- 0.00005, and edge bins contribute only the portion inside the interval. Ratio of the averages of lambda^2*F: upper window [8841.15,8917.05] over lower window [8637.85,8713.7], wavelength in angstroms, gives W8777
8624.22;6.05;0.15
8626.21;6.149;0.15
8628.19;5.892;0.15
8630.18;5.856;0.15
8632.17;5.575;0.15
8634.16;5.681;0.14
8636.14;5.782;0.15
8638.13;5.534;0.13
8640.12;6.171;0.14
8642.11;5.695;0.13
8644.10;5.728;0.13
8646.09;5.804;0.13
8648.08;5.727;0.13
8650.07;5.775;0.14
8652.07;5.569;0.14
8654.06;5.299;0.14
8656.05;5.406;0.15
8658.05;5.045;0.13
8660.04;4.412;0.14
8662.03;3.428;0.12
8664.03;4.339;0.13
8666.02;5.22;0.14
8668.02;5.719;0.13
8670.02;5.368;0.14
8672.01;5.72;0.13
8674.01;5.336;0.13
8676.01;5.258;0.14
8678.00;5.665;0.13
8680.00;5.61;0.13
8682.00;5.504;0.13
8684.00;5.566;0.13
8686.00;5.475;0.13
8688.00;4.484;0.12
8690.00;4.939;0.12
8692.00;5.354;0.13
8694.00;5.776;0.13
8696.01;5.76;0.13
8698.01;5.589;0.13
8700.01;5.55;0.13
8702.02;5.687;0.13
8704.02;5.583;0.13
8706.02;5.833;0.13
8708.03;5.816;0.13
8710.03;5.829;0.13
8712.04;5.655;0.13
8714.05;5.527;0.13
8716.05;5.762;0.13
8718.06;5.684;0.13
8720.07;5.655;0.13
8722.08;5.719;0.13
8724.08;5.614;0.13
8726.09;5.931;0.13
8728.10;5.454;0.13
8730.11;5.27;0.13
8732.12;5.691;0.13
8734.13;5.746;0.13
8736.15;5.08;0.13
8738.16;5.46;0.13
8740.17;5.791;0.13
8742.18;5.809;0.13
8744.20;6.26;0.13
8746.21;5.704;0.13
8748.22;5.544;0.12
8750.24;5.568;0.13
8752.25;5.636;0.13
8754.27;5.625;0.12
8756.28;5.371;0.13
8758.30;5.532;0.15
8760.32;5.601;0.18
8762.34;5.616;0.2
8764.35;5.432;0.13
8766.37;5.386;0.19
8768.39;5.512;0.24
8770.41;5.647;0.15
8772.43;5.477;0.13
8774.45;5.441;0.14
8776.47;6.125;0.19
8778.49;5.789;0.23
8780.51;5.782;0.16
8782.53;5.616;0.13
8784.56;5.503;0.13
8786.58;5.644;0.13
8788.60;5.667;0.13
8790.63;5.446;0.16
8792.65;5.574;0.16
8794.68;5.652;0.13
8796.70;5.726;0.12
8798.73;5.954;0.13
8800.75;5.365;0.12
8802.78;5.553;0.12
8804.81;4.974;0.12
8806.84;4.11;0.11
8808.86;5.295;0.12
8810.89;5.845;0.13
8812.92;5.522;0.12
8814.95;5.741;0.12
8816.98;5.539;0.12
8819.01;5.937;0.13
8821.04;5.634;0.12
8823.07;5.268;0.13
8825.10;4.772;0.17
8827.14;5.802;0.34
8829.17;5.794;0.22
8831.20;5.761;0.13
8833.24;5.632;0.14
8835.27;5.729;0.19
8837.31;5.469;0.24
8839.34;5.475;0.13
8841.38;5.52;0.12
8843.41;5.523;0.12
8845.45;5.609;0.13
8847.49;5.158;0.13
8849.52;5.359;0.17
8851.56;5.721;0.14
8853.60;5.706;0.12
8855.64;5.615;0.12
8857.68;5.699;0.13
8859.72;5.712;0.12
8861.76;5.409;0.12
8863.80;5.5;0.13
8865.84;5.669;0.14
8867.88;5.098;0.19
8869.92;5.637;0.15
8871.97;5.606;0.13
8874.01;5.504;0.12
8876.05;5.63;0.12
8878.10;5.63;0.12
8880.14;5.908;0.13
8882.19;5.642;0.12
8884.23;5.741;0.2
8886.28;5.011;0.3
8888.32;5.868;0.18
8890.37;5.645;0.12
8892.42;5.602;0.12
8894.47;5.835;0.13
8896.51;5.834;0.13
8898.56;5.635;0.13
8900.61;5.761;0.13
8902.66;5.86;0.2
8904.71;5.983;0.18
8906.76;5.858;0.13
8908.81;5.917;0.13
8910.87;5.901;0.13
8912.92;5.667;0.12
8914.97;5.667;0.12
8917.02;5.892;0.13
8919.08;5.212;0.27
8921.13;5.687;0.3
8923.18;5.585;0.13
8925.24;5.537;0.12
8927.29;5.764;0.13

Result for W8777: 1.1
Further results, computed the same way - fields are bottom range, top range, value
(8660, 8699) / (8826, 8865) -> 1.11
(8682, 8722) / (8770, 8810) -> 1.01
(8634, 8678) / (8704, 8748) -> 1.08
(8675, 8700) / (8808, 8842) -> 1.06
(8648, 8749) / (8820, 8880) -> 1.05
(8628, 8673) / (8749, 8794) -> 1.06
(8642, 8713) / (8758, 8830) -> 1.05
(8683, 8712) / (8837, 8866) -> 1.04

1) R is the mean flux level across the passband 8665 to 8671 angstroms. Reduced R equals 5.43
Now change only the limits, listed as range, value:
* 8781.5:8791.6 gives 5.57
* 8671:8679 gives 5.5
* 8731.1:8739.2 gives 5.49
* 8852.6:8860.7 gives 5.68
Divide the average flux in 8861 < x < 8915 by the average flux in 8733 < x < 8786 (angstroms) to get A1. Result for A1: 1.01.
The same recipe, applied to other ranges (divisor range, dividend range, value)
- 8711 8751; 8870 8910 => 1.01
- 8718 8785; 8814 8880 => 0.99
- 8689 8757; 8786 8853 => 0.98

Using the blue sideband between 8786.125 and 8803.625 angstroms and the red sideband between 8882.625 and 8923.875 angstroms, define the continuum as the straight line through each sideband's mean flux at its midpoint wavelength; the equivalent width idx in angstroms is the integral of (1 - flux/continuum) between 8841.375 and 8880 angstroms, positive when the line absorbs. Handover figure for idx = 0.84 angstroms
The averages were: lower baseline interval 5.62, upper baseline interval 5.71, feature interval 5.55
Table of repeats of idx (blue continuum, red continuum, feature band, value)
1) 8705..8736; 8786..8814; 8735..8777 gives -0.2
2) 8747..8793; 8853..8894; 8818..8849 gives 0.3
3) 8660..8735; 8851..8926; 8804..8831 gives 0.8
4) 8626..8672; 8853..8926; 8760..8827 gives 0.6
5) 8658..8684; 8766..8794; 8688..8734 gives -2.4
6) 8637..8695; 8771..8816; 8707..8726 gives -1.0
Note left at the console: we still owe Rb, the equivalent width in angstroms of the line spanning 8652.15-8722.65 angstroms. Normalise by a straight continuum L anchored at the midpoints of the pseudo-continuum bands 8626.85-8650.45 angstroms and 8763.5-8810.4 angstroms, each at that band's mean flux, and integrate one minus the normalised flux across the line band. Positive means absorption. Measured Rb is 3.7 angstroms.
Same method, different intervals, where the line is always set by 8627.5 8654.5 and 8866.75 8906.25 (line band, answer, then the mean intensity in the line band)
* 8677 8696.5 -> 1.1 angstroms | 5.4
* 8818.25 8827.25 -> 0.4 angstroms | 5.44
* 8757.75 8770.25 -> 0.4 angstroms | 5.52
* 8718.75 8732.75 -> 0.2 angstroms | 5.62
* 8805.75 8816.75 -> 0.7 angstroms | 5.32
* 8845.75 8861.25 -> 0.3 angstroms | 5.56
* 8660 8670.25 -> 1.8 angstroms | 4.73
